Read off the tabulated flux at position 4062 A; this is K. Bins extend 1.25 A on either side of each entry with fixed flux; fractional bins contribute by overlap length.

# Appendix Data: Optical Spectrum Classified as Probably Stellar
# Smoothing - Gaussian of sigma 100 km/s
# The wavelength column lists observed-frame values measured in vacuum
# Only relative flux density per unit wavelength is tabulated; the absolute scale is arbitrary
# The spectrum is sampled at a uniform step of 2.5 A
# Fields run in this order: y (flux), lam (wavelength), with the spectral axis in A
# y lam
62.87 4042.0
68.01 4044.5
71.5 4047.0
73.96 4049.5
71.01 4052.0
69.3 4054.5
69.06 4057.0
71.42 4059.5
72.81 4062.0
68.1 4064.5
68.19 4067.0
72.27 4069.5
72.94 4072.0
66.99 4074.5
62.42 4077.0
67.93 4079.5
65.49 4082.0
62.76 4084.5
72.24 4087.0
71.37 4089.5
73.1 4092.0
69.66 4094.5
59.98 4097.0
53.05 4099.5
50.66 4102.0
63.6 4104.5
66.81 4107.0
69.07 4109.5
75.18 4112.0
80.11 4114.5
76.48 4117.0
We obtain 72.81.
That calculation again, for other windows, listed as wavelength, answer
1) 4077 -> 62.42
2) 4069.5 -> 72.27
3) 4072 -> 72.94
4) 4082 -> 65.49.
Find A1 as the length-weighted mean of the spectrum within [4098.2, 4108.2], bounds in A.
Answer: 58.5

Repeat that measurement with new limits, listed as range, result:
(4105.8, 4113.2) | 70.3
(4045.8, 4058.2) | 71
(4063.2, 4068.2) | 68.2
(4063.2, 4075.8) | 69.7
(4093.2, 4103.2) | 58.4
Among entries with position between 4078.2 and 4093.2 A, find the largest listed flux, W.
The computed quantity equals 73.1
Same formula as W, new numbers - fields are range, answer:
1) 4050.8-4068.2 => 72.81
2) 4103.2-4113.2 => 75.18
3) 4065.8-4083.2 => 72.94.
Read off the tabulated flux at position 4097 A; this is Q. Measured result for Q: 59.98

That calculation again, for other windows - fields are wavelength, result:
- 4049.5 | 73.96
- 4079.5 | 67.93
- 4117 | 76.48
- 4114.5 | 80.11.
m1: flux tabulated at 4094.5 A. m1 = 69.66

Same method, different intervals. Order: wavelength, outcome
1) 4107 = 66.81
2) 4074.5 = 66.99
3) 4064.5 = 68.1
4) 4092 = 73.1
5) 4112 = 75.18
